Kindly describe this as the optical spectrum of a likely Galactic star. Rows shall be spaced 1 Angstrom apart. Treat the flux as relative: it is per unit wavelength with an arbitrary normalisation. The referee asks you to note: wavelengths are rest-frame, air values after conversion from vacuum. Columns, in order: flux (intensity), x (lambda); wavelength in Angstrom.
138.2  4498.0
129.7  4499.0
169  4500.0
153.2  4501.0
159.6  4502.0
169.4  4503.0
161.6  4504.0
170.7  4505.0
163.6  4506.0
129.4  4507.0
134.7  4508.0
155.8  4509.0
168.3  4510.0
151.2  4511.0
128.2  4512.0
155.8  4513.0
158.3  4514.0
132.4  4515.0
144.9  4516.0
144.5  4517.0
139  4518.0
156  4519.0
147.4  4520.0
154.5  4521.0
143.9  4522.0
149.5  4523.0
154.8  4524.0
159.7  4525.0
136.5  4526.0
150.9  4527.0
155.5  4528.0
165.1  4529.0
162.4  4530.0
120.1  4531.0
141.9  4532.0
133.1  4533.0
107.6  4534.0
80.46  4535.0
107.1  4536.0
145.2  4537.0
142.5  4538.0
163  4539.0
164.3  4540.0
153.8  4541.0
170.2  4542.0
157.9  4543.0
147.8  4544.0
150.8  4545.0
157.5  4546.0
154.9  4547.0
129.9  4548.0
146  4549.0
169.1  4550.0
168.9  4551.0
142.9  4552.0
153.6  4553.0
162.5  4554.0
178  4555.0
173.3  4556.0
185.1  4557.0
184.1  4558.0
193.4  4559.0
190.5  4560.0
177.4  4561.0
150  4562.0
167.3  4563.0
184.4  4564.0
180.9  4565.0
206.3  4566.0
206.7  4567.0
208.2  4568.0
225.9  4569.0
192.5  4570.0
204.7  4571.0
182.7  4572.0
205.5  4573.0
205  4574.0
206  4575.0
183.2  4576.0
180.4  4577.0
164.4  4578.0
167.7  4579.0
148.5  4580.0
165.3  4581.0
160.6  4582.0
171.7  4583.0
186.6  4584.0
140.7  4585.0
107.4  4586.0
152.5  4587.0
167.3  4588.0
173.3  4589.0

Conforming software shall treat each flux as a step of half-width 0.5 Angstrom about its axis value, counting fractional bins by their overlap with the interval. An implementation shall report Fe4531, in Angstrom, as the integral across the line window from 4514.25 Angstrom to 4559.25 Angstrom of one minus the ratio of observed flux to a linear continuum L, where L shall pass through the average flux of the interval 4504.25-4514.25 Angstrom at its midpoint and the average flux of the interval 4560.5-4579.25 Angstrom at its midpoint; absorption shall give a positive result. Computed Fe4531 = 4.9 Angstrom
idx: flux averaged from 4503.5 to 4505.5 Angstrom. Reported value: 166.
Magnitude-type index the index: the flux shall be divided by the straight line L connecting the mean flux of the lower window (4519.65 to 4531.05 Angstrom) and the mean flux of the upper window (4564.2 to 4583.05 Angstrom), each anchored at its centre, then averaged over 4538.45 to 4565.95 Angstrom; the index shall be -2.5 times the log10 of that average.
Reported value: 0.04 mag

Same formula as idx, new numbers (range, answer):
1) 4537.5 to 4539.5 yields 153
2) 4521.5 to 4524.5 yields 149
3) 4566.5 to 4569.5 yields 214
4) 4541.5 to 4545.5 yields 157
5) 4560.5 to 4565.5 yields 172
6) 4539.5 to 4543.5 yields 162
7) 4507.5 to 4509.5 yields 145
